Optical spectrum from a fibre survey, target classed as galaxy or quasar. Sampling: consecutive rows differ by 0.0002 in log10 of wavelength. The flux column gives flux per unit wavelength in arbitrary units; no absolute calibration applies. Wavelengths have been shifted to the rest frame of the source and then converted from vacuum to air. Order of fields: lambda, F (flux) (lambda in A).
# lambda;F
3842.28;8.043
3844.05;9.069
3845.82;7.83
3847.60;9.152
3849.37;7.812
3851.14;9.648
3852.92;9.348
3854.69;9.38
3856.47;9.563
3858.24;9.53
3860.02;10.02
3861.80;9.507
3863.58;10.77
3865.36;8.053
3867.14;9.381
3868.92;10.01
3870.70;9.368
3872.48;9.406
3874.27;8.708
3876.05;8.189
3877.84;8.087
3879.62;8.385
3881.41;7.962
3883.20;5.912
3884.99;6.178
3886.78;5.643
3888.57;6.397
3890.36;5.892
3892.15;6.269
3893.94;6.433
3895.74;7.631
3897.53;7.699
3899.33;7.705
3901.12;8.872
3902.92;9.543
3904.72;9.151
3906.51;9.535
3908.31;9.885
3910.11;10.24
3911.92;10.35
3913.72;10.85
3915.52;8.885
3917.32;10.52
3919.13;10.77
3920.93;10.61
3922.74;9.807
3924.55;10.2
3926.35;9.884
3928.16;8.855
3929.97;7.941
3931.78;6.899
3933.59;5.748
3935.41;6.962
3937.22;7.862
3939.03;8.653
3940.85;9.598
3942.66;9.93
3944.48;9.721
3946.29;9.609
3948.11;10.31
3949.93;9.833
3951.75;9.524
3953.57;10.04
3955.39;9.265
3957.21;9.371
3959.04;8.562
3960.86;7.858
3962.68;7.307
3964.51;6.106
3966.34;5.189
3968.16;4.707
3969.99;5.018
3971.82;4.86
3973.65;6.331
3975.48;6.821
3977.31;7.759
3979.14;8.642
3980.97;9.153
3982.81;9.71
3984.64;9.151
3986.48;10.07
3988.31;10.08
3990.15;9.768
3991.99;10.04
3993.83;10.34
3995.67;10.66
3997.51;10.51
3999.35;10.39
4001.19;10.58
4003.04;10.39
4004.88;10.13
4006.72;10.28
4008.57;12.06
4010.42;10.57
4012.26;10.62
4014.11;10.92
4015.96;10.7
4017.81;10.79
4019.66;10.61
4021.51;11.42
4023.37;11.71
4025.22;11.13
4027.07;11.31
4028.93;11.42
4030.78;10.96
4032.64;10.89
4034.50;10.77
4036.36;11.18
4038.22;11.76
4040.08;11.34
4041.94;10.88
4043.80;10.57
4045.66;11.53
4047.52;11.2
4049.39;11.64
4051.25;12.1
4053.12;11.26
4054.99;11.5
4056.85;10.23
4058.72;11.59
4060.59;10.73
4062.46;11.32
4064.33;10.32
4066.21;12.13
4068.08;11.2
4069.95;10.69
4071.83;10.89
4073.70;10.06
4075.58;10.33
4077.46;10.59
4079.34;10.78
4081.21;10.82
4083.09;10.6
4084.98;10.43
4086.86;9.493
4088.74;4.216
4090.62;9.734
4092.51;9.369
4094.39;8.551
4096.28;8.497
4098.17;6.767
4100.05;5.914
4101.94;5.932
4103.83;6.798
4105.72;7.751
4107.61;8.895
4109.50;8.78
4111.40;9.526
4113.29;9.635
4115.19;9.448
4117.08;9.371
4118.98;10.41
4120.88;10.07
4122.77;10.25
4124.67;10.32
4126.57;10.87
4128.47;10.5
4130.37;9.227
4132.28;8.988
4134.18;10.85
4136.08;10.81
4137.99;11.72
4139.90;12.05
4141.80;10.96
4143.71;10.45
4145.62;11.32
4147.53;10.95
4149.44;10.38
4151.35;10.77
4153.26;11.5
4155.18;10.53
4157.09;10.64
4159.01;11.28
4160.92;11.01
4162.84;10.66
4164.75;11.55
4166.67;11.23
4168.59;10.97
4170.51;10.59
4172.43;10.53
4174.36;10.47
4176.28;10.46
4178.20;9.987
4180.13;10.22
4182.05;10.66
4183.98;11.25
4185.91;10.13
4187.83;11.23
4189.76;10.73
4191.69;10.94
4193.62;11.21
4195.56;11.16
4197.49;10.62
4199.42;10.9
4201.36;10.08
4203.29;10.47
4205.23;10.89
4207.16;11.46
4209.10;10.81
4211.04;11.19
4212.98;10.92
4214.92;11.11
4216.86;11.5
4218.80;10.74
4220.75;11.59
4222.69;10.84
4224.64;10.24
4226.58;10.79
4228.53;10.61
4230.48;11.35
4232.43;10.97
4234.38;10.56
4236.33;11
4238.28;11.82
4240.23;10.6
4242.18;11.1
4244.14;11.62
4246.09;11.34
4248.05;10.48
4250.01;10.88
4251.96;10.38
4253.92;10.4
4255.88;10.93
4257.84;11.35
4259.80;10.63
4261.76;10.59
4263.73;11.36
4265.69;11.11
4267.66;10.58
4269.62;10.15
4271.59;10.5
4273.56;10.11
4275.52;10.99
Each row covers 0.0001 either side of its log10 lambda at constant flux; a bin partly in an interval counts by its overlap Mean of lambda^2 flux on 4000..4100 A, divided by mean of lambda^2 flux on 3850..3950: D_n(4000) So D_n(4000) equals 1.29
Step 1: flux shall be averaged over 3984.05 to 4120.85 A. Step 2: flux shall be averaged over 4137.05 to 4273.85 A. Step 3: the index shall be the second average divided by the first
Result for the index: 1.07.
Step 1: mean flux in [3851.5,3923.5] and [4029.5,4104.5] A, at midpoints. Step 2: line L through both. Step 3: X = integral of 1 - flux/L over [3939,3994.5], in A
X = 5.3 A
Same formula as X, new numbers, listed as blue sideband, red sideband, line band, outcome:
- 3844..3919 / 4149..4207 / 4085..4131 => 6.7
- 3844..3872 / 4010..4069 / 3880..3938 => 8.7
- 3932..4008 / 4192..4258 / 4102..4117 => 2.1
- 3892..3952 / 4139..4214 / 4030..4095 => -3.9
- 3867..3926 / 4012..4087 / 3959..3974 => 5.6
